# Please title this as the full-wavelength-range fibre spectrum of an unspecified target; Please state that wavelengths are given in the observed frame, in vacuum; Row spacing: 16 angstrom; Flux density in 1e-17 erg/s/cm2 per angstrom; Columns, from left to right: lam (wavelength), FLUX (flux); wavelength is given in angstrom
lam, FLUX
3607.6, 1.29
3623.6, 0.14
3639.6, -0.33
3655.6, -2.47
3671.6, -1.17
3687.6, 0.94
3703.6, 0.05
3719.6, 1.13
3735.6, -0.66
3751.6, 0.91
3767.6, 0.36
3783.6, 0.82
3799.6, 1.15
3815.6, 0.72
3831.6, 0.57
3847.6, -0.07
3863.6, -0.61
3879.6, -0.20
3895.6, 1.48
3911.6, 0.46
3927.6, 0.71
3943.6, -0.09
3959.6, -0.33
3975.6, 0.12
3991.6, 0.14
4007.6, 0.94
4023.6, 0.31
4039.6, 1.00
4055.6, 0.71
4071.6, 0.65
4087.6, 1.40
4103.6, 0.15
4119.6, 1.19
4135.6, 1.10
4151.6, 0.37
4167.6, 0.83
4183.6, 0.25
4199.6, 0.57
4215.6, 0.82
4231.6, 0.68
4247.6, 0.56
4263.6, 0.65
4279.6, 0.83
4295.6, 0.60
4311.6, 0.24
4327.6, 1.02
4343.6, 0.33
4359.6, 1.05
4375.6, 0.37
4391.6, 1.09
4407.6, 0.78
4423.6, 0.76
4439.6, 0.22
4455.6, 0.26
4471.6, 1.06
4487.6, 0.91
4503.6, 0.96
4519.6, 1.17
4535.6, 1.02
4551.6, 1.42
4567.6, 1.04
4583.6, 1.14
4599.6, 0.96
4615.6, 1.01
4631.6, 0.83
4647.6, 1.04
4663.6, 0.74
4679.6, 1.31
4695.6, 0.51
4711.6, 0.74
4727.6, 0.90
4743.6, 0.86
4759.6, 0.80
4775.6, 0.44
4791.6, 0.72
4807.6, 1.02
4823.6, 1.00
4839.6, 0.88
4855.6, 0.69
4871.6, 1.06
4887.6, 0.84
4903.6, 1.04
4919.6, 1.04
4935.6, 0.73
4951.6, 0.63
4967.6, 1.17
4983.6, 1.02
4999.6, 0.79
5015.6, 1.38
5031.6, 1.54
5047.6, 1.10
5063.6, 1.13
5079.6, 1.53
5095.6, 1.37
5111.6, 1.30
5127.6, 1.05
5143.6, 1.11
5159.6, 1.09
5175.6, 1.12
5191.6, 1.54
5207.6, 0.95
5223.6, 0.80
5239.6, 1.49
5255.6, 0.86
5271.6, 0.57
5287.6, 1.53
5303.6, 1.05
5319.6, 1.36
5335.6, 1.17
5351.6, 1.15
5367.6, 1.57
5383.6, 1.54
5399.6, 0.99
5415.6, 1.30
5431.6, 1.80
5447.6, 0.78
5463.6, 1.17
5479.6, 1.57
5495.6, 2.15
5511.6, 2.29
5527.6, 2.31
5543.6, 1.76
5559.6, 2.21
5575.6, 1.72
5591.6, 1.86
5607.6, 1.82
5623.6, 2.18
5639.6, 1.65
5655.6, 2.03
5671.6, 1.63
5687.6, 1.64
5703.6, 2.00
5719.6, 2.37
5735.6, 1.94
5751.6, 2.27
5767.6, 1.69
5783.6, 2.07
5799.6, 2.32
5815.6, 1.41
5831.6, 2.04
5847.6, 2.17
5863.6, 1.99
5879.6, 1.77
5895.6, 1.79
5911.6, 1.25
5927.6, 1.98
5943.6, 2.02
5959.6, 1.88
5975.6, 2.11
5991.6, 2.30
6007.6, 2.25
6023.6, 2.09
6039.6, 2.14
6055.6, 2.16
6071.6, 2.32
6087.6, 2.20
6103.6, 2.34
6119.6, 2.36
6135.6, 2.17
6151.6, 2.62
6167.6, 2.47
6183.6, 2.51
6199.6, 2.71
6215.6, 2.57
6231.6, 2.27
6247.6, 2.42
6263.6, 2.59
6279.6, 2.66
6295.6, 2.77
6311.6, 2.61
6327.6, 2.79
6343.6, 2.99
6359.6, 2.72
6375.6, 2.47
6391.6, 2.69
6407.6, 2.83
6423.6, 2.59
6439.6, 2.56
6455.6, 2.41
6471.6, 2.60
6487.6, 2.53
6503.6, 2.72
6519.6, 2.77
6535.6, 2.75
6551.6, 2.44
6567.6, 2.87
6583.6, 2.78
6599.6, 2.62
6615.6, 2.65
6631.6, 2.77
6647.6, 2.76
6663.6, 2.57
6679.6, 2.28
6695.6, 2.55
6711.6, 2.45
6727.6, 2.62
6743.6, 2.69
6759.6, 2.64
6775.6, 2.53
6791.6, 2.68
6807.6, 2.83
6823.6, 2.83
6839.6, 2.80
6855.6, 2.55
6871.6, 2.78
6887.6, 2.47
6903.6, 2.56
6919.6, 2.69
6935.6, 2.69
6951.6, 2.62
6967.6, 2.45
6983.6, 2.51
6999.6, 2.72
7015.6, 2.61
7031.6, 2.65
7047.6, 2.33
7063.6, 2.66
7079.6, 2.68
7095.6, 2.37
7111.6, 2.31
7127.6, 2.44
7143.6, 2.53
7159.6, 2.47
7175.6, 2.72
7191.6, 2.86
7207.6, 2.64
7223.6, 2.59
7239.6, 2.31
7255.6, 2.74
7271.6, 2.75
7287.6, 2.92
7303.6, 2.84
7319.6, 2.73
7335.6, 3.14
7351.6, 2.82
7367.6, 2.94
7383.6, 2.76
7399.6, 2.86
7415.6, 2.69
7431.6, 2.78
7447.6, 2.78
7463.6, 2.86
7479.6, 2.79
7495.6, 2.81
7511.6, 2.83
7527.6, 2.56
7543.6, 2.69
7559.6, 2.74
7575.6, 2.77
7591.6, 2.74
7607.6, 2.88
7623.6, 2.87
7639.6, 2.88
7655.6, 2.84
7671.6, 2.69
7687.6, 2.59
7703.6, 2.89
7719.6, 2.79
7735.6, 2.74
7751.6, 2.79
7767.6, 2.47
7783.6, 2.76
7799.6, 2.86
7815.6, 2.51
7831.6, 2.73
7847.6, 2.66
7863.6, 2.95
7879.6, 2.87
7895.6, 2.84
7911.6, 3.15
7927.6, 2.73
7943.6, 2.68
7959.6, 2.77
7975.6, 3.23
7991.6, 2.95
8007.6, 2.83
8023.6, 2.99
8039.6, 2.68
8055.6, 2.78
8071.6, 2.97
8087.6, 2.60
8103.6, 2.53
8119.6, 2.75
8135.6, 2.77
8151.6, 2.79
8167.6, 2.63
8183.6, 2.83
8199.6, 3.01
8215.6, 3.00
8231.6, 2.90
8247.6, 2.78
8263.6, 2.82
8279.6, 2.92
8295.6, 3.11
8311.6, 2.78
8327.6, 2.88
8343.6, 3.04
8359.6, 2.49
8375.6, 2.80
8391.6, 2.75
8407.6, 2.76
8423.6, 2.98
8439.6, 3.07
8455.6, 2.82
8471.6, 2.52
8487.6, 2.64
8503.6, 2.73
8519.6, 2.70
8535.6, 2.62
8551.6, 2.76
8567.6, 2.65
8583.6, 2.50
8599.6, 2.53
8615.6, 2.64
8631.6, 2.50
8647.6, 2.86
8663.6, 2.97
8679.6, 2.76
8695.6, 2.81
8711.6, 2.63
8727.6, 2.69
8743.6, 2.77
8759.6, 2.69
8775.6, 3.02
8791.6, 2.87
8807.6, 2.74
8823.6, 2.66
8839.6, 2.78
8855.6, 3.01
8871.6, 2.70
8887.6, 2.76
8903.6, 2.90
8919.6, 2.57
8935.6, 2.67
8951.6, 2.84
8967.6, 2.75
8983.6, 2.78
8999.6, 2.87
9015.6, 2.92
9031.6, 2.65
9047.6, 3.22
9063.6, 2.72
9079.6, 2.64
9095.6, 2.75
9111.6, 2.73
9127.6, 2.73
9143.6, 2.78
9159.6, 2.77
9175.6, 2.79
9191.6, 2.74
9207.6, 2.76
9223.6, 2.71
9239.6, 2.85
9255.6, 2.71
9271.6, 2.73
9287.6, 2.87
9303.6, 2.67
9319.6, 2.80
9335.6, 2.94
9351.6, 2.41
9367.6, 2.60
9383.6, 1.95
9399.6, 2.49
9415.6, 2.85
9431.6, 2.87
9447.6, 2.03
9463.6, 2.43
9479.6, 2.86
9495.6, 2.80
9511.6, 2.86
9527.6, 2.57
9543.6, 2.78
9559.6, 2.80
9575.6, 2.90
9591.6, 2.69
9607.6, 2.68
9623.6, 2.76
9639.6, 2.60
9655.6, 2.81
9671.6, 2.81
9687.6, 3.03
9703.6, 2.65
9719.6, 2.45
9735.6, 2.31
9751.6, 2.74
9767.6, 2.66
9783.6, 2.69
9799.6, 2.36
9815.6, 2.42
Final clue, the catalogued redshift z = 0.37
